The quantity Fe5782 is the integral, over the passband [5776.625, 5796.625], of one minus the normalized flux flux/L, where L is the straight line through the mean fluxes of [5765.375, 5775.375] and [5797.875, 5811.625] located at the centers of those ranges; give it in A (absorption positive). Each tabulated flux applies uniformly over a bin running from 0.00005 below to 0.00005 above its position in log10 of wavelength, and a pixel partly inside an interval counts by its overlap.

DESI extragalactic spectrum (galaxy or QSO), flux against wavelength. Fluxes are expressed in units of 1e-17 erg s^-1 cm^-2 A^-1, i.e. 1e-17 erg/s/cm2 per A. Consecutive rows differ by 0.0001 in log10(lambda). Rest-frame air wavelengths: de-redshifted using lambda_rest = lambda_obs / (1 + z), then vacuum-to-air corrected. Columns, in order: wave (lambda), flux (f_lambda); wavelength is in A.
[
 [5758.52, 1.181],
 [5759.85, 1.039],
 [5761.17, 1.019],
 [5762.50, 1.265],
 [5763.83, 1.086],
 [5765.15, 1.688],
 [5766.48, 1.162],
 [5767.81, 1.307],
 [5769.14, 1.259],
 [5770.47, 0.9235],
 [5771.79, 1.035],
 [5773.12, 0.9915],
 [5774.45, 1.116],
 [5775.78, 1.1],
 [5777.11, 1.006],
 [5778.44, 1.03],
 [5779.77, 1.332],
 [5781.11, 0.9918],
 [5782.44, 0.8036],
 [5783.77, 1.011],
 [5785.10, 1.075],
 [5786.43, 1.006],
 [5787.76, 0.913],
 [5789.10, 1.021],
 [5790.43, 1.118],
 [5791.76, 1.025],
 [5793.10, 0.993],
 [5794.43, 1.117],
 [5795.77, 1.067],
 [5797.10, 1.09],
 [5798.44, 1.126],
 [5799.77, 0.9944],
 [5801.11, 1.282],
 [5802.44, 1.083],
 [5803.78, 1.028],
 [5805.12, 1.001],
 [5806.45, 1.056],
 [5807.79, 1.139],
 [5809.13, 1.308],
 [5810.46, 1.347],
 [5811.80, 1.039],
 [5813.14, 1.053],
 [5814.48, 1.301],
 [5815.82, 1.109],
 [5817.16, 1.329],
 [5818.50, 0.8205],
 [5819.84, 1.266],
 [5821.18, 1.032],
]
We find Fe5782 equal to 1.8 A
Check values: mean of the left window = 1.14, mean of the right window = 1.13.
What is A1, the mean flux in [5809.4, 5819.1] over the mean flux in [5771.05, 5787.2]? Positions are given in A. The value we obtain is 1.11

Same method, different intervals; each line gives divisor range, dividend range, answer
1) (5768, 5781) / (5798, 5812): 1.04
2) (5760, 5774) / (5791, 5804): 0.93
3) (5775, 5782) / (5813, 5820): 1.06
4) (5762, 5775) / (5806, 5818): 1.00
